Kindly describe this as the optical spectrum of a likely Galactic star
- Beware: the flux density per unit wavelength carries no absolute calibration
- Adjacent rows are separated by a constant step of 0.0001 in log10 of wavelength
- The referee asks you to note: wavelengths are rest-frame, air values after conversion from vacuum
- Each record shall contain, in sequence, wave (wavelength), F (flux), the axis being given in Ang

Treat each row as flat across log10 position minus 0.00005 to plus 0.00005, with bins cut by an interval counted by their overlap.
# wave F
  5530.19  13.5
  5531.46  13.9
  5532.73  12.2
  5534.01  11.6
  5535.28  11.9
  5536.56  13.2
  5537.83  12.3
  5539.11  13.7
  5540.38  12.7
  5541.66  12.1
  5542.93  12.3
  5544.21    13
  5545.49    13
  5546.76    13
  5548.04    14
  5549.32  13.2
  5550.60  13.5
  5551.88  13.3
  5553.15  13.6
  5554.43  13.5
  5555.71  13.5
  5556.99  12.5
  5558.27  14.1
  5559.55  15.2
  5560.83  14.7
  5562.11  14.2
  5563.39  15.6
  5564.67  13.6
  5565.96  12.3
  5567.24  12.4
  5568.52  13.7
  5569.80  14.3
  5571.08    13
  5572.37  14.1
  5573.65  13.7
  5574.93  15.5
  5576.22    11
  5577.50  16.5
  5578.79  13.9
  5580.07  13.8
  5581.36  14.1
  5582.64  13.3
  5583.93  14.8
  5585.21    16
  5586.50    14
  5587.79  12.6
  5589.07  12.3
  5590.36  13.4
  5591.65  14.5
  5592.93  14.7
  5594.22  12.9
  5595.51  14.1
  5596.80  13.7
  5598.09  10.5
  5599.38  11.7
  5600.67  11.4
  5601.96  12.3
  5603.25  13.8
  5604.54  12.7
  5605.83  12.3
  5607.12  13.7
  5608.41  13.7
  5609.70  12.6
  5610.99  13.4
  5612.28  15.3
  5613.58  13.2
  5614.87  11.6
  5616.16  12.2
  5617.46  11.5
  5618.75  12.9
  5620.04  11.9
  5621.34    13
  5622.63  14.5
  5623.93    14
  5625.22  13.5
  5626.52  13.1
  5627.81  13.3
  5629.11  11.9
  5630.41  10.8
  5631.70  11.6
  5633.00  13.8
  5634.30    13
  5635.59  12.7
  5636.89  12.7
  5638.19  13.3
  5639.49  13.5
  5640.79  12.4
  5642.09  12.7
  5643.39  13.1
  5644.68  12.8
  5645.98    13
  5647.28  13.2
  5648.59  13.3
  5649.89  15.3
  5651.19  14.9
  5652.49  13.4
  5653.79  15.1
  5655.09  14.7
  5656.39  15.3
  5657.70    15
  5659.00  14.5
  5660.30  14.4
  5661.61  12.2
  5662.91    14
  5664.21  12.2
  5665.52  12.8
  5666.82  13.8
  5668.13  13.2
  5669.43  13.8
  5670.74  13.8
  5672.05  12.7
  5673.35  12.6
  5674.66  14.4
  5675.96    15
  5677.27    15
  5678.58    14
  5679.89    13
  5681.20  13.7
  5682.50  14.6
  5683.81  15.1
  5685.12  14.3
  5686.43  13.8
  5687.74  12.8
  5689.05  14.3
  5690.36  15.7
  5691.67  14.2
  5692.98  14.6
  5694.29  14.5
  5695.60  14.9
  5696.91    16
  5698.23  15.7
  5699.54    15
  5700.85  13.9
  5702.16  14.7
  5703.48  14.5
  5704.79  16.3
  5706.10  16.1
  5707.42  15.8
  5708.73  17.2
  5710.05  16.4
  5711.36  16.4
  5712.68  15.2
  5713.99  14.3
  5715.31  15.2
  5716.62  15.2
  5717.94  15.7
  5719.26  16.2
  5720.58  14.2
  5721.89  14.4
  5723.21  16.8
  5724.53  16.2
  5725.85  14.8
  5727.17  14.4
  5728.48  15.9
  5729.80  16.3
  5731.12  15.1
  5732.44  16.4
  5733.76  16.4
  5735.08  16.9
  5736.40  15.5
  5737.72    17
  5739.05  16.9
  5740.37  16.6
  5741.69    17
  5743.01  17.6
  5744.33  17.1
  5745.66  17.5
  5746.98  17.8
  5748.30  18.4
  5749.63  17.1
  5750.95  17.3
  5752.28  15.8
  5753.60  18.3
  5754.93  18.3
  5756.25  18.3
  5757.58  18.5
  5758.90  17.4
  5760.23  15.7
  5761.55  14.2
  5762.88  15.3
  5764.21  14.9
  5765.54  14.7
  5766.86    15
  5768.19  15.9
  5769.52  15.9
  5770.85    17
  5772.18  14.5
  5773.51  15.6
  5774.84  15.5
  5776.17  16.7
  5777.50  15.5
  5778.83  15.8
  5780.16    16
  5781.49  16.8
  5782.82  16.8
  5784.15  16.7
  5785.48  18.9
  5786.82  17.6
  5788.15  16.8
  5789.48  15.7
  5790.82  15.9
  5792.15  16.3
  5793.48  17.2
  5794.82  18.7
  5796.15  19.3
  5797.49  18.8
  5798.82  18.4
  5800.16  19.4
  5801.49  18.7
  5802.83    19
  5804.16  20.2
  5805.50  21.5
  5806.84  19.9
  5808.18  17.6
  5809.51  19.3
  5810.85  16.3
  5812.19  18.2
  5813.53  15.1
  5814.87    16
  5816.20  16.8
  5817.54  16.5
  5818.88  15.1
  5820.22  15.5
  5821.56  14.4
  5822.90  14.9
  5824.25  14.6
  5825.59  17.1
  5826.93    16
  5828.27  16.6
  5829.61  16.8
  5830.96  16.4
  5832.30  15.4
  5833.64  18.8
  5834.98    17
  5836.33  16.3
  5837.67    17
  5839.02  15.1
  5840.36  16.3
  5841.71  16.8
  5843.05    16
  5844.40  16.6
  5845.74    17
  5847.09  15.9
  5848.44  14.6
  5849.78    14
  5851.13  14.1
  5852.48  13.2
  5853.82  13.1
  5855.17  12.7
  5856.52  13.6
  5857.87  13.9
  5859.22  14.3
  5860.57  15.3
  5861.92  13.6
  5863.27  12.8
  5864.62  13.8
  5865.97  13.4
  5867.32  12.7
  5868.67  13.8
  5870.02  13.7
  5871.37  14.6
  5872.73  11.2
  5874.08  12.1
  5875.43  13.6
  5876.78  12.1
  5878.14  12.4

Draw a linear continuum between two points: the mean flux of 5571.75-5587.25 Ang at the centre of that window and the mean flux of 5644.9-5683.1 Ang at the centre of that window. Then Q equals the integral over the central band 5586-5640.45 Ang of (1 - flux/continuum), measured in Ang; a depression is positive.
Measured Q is 4.4 Ang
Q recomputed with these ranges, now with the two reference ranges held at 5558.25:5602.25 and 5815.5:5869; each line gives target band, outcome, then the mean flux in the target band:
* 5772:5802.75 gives -4.6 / 17.1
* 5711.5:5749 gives -4.0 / 16.1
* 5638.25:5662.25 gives 0.4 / 13.8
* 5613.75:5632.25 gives 1.8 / 12.6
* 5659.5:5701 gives 0.5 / 14.1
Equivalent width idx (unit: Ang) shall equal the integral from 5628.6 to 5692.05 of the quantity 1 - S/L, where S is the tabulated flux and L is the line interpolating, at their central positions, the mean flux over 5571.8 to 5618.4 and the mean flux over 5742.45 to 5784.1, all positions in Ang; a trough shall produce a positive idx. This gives 4.1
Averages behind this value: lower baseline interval 13.4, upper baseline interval 16.5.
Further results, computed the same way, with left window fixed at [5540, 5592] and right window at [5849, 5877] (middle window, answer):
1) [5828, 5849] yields -4.6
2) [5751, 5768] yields -3.6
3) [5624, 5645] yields 1.2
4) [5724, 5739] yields -2.7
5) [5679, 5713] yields -3.5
